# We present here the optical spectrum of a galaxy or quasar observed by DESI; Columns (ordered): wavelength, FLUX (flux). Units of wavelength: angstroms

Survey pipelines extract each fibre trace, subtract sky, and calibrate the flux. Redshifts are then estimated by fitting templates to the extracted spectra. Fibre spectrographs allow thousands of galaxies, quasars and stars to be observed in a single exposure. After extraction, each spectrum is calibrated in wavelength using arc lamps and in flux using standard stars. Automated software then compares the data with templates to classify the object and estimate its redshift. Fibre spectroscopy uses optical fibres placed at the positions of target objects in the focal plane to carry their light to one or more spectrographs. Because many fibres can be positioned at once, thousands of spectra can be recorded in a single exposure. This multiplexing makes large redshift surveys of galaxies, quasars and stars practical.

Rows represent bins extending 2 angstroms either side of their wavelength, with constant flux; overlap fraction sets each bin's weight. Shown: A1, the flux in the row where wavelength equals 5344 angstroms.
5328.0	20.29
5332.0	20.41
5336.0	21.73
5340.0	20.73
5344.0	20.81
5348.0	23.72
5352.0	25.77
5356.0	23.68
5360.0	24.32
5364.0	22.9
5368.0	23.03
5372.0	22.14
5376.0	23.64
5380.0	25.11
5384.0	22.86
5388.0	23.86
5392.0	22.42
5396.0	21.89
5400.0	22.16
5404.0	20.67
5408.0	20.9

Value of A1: 20.81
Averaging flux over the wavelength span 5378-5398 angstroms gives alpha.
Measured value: 23.2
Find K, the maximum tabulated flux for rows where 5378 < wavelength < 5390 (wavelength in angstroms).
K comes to 25.11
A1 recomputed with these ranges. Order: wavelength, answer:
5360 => 24.32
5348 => 23.72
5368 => 23.03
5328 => 20.29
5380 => 25.11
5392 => 22.42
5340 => 20.73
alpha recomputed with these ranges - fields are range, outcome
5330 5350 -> 21.5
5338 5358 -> 22.9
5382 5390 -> 23.4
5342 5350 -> 22.3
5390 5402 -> 22.2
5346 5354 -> 24.7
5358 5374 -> 23.1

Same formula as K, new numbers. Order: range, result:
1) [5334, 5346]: 21.73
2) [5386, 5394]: 23.86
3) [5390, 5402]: 22.42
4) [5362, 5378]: 23.64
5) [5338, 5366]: 25.77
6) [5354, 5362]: 24.32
